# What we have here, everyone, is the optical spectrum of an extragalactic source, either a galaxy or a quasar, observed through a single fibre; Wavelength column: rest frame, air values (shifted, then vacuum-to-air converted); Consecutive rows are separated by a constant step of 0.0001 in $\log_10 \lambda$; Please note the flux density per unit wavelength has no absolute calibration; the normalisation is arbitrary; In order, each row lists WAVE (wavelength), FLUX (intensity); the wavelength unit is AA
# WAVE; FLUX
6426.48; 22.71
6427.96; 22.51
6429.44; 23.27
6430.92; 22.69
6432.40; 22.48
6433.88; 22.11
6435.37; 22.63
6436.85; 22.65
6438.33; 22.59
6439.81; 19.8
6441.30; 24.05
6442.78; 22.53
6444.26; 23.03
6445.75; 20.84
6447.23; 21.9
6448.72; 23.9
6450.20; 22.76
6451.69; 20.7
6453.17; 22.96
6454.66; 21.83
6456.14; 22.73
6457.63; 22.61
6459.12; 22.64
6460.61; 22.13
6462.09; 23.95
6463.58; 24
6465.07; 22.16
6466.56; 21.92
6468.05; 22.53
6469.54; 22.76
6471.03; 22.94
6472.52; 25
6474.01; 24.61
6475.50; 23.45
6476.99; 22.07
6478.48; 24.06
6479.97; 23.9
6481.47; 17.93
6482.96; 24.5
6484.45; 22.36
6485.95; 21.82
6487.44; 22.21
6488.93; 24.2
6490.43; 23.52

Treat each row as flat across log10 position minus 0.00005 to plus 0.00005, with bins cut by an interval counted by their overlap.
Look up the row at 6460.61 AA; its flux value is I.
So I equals 22.13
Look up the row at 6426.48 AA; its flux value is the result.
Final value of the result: 22.71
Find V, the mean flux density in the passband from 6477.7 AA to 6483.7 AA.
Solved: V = 22.6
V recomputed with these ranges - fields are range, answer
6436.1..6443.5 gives 22.3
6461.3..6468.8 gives 22.9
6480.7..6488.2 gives 21.8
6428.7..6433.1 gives 22.8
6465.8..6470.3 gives 22.4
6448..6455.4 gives 22.4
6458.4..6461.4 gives 22.5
